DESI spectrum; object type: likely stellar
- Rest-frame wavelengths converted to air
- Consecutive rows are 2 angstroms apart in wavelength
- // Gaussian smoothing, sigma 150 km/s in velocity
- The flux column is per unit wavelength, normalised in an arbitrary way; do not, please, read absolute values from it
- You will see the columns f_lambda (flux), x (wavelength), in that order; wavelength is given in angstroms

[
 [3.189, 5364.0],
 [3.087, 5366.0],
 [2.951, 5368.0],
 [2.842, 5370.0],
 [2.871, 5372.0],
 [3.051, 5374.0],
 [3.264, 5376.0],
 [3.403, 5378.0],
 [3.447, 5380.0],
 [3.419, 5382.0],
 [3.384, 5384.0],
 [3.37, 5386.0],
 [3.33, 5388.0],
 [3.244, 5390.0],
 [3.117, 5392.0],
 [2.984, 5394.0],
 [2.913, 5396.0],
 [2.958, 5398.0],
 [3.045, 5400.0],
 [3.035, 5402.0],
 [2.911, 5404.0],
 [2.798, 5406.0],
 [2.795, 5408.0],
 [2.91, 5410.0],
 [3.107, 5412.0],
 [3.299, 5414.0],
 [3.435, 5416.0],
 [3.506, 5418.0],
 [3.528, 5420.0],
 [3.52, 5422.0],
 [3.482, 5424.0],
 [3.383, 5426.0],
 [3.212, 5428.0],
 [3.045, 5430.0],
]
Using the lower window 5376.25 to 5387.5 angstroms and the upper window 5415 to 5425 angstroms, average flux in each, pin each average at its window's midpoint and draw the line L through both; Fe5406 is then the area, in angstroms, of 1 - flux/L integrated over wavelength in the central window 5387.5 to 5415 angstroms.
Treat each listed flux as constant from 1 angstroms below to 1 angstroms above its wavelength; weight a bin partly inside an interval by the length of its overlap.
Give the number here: 3.3 angstroms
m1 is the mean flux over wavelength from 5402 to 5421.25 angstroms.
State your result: 3.14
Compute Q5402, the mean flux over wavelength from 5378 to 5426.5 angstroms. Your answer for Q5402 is 3.21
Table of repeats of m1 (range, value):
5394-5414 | 2.96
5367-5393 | 3.21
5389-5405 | 3.03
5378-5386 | 3.41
